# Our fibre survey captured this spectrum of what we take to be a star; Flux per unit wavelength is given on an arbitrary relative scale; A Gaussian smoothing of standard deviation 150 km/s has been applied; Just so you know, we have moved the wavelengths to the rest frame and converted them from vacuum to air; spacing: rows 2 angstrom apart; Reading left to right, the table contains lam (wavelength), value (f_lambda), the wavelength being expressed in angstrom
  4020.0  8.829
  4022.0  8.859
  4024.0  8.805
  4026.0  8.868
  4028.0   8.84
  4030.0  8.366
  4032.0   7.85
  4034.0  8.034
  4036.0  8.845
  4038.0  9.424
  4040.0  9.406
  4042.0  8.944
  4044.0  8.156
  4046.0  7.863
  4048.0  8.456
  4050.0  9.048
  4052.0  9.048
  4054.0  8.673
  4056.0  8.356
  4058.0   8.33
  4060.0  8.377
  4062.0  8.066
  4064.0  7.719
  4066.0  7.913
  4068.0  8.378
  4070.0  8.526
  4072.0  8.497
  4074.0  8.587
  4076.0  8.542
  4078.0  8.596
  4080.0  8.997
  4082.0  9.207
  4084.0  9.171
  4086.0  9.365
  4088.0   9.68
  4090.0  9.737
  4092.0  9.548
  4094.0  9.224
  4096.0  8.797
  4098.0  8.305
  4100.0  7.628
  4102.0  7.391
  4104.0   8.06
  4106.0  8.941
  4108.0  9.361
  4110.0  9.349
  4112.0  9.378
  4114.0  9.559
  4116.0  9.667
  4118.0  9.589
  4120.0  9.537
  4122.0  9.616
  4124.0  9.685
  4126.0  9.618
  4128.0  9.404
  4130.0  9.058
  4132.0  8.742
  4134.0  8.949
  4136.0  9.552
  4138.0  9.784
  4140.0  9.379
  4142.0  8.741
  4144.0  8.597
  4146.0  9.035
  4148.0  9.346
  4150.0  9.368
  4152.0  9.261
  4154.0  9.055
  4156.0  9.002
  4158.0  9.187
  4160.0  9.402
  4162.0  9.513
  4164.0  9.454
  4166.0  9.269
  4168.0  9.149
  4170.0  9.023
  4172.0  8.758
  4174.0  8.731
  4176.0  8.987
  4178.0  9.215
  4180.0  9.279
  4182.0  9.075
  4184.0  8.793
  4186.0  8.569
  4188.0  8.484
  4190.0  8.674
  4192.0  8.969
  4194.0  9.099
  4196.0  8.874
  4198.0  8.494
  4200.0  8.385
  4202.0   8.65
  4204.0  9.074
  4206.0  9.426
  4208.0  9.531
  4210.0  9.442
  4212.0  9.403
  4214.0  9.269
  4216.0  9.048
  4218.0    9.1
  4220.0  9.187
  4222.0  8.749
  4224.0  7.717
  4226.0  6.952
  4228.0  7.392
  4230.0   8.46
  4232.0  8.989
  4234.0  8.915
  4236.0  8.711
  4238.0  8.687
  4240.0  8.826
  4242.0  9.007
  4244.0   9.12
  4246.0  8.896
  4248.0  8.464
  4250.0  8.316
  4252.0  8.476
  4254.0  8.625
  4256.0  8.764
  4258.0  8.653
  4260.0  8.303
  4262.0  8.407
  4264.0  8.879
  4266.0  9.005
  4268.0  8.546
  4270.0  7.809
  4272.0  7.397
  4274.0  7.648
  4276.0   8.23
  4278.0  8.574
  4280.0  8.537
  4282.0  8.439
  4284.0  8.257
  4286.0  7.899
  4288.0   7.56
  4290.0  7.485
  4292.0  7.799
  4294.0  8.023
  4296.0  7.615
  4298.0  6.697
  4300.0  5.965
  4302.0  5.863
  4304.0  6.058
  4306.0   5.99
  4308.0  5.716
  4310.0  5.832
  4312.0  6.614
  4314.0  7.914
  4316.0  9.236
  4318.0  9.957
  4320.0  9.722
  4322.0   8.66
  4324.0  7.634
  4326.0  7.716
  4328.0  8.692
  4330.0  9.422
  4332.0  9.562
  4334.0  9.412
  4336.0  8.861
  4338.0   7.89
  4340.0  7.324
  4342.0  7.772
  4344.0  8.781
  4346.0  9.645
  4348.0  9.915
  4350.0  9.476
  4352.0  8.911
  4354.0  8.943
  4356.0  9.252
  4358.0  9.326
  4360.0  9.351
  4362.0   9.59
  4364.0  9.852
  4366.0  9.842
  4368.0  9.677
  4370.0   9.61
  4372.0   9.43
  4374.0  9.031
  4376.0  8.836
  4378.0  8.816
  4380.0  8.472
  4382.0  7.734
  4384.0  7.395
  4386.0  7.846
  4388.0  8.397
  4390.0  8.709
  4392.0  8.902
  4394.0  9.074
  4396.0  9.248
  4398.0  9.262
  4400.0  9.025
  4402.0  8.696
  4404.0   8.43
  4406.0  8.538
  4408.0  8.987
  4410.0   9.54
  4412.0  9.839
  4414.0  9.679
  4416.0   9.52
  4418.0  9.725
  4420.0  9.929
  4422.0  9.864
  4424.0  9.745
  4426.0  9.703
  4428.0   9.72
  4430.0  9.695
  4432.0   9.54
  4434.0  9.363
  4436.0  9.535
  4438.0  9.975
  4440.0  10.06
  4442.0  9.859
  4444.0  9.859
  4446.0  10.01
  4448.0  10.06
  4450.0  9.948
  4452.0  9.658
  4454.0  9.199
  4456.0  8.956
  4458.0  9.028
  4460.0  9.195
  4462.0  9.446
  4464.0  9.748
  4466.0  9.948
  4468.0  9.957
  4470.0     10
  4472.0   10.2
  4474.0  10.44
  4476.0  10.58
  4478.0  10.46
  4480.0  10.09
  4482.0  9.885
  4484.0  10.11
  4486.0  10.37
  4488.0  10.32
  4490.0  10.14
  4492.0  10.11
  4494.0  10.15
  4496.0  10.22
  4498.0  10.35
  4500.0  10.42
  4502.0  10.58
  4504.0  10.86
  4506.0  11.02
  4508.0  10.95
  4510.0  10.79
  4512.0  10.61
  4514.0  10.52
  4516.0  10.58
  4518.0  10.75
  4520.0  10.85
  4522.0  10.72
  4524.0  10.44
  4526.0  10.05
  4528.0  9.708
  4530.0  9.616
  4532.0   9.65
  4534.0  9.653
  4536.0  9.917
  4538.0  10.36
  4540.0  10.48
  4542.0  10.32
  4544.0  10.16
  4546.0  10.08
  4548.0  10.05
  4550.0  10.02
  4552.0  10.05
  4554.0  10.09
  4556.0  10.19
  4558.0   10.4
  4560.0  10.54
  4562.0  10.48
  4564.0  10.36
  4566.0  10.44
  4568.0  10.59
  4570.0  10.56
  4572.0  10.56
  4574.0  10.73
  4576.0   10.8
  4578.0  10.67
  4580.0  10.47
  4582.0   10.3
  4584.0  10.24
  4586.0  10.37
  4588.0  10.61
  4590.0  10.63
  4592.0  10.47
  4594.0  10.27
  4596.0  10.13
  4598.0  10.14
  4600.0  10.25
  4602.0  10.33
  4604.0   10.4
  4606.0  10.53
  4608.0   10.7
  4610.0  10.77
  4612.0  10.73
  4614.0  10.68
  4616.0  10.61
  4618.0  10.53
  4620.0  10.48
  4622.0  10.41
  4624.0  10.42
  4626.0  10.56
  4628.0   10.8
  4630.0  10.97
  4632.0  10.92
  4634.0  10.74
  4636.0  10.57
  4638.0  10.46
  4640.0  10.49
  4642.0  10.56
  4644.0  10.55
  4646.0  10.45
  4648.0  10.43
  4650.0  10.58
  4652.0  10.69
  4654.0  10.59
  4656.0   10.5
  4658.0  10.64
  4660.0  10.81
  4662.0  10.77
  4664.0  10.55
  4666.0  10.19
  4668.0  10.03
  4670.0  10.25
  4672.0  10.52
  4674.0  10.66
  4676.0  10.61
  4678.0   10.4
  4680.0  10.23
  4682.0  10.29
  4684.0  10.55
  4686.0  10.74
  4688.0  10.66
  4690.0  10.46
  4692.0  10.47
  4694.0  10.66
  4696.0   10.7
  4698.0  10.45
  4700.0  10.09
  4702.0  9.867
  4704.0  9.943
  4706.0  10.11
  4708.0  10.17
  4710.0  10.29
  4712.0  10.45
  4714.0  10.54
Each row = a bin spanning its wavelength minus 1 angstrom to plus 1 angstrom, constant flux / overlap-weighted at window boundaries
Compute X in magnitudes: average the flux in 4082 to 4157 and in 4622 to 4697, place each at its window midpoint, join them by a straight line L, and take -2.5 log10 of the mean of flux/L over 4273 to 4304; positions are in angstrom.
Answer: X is 0.25 mag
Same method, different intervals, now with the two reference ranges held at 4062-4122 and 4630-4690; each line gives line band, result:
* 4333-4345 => 0.15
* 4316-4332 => 0.08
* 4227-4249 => 0.07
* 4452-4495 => 0.01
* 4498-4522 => -0.06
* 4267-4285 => 0.15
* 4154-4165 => -0.03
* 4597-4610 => -0.01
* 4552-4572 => -0.02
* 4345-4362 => 0.03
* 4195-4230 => 0.06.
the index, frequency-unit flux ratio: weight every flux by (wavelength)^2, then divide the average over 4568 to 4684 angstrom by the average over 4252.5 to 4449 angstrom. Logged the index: 1.37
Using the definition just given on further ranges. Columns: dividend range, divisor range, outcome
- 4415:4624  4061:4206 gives 1.36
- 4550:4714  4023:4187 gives 1.49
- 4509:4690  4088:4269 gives 1.42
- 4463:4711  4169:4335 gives 1.45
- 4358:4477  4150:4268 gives 1.17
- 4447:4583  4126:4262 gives 1.33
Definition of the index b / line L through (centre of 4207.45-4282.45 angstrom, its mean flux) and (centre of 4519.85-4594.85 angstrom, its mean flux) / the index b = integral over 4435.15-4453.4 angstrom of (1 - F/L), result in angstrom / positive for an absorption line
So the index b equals -0.36 angstrom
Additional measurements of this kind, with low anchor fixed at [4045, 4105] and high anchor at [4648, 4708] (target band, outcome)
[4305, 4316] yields 3.1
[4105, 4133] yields -2.1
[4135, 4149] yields -0.6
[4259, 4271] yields 0.9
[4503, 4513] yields -0.9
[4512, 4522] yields -0.7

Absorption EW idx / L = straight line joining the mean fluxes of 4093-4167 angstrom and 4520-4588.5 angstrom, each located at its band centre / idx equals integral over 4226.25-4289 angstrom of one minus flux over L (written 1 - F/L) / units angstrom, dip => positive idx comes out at 7.0 angstrom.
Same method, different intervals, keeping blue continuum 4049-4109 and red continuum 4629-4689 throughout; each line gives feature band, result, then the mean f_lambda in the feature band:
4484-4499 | -0.3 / 10.2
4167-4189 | 0.2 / 8.91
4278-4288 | 1.2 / 8.24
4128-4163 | -1.2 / 9.18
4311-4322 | 0.9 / 8.69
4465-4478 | -0.4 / 10.2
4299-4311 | 4.5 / 5.9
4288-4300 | 2.5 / 7.4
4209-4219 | -0.2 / 9.25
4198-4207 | 0.2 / 8.84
